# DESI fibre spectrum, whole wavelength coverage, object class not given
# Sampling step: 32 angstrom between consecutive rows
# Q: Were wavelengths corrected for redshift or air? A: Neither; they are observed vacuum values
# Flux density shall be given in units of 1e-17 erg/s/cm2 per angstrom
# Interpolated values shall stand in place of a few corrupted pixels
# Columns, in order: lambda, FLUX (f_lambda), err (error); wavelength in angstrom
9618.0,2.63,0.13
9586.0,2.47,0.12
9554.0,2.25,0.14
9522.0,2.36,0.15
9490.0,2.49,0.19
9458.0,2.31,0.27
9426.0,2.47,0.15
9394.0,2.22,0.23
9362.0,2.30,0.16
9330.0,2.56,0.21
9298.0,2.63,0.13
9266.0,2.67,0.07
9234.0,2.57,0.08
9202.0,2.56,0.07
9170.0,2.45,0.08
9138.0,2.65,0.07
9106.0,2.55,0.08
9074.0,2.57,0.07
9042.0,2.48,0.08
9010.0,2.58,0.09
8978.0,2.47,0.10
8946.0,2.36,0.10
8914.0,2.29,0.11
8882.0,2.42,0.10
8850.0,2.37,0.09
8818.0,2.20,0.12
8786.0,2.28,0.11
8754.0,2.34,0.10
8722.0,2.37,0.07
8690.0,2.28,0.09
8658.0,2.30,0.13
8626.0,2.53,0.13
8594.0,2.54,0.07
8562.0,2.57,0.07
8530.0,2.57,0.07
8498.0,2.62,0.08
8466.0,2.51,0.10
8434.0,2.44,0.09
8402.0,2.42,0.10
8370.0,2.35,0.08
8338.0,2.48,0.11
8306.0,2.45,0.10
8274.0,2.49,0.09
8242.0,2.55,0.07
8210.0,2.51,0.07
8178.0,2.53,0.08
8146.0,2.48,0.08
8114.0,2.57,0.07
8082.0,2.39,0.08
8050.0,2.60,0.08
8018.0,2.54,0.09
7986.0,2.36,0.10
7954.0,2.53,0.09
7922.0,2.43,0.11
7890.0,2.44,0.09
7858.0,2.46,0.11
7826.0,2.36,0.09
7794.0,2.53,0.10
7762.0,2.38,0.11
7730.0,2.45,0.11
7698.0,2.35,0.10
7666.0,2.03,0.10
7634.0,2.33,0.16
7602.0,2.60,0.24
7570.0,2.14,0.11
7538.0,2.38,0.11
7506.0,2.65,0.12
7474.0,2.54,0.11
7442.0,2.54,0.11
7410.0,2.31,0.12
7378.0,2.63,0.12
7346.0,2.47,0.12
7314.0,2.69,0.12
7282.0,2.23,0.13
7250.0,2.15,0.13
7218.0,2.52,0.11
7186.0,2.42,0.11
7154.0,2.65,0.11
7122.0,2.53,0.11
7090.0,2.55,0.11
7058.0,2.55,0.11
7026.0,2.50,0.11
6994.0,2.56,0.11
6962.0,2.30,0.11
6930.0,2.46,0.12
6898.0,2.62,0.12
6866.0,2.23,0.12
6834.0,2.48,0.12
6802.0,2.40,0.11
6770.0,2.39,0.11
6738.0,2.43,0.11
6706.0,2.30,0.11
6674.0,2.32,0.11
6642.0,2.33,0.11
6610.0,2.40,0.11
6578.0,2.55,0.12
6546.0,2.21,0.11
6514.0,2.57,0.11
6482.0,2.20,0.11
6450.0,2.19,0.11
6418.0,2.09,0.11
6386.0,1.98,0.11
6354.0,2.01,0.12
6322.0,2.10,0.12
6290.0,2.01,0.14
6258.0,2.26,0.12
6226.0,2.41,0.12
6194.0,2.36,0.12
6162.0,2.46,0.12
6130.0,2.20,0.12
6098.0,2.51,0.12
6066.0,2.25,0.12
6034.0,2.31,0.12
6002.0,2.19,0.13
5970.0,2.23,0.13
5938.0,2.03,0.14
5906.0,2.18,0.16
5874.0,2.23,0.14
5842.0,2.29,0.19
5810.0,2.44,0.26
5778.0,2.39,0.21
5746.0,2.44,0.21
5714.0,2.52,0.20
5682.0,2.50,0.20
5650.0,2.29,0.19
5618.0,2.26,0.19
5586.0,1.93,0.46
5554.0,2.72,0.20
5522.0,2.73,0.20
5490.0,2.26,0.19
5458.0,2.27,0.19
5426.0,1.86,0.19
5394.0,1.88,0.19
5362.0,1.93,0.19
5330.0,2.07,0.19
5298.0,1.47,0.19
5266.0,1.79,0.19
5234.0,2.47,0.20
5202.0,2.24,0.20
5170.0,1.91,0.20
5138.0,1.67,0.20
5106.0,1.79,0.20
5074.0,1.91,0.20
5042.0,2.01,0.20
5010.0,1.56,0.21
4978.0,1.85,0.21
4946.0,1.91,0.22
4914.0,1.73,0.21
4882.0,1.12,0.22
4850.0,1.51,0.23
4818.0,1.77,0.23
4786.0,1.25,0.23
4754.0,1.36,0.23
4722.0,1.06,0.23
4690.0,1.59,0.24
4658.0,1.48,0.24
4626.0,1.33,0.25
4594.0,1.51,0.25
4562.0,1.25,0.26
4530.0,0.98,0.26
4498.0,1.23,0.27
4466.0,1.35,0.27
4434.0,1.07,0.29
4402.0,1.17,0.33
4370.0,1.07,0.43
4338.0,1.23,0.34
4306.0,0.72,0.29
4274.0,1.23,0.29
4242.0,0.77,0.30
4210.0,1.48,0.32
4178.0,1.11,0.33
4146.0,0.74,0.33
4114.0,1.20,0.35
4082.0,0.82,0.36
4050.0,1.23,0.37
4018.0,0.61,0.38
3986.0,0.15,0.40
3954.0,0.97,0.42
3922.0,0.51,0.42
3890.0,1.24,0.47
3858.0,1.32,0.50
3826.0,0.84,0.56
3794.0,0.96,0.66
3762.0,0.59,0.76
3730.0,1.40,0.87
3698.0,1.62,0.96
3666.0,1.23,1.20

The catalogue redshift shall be 0.230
